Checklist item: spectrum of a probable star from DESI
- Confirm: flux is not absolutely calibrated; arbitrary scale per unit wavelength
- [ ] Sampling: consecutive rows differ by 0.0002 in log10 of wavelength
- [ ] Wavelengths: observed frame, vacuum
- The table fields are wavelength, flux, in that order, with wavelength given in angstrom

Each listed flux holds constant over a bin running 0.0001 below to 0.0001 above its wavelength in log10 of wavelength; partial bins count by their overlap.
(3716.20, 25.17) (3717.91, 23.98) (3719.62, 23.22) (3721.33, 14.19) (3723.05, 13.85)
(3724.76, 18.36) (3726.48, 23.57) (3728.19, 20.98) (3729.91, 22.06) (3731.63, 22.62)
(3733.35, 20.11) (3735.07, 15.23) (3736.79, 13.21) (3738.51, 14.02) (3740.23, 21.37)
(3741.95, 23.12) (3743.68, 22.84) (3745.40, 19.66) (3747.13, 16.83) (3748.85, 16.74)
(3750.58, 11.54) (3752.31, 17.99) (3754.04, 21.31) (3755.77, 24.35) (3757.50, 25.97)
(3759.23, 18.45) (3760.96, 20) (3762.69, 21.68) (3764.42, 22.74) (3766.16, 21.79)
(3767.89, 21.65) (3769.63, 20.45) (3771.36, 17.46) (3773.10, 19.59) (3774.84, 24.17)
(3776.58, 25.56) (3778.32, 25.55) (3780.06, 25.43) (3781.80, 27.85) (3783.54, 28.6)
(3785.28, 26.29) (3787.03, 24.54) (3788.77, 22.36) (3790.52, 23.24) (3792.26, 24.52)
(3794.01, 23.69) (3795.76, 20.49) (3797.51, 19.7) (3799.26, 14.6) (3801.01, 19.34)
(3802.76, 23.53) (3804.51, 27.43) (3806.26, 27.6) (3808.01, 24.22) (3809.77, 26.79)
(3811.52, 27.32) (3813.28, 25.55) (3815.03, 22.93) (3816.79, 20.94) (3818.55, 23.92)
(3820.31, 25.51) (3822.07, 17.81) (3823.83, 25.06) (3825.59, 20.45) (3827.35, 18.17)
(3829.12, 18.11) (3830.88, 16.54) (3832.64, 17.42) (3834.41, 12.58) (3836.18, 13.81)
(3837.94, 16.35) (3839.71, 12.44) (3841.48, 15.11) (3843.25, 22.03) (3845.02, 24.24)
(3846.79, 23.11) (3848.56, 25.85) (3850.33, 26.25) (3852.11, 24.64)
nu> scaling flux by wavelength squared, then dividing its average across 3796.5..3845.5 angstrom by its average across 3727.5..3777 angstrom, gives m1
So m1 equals 1.07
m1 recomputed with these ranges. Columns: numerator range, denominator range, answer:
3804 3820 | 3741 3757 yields 1.33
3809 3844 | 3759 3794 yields 0.88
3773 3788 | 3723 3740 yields 1.40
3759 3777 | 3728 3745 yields 1.11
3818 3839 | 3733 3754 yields 1.10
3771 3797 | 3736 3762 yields 1.27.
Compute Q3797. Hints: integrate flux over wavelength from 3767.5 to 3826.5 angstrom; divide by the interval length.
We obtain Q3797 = 23.4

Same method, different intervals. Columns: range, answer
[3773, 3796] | 24.7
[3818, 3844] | 18.3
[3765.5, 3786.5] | 23.7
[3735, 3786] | 21.1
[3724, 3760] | 19.5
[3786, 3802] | 21.4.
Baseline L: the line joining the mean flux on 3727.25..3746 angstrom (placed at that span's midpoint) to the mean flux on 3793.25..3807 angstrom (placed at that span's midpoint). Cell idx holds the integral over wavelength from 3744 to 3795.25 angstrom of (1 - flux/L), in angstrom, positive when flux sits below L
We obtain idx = -2.94 angstrom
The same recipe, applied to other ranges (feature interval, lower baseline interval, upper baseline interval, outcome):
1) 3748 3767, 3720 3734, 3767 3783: 1.5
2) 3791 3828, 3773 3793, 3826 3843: -4.9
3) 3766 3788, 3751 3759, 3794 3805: -2.8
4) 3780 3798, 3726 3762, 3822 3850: -4.7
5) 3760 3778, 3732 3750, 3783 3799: -0.4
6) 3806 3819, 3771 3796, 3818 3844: -2.7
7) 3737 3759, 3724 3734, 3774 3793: 3.2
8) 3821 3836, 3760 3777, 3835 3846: -0.1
